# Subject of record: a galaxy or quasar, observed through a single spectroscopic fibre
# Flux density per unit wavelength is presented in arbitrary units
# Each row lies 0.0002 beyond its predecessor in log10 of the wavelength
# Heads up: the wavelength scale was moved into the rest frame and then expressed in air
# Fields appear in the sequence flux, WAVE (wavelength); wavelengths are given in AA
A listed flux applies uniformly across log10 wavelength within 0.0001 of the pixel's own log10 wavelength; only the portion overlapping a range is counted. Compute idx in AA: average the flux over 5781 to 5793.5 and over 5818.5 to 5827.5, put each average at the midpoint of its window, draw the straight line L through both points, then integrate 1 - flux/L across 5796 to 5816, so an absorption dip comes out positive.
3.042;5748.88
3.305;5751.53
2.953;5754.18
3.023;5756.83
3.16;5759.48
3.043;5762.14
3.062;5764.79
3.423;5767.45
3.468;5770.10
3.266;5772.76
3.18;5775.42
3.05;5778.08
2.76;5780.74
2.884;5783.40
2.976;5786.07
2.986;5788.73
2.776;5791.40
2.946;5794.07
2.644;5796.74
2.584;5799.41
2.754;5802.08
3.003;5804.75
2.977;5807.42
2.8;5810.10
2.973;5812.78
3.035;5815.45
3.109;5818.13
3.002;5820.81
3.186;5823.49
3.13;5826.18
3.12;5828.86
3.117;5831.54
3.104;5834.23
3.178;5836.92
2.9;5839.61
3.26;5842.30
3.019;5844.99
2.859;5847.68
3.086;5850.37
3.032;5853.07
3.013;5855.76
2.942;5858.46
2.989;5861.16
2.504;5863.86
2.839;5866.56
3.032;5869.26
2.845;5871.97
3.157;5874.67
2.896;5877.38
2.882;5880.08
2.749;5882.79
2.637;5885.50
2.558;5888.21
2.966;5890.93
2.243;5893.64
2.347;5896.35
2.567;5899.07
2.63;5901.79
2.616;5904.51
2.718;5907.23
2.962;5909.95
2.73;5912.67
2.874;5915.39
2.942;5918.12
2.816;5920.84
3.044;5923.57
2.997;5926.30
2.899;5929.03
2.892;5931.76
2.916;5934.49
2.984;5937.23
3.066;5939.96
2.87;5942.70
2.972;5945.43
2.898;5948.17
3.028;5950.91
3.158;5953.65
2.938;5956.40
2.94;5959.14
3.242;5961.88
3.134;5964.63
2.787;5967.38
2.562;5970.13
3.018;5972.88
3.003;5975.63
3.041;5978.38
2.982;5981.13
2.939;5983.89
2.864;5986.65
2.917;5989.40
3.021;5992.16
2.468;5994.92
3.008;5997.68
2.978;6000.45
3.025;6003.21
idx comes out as 1.1 AA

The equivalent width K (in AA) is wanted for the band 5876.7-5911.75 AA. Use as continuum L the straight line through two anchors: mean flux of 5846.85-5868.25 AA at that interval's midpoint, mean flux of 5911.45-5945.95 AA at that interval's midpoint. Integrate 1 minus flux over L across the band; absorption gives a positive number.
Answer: 3.0 AA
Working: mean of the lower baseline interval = 2.91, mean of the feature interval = 2.67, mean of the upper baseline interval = 2.92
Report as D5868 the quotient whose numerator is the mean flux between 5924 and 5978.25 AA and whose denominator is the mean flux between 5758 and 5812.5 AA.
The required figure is 0.99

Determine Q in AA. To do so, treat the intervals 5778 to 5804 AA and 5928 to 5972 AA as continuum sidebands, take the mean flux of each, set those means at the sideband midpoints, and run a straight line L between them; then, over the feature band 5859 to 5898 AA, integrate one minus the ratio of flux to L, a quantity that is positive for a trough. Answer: 1.8 AA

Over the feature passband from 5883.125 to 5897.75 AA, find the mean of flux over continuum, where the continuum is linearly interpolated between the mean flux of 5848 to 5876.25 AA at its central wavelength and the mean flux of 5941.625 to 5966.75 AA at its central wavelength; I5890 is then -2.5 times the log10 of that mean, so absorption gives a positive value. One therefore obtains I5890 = 0.16 mag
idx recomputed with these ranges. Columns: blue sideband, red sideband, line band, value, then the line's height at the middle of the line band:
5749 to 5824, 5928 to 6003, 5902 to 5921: 1.08 AA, 2.97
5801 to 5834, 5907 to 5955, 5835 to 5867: 0.25 AA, 3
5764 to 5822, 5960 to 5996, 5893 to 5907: 2.08 AA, 2.95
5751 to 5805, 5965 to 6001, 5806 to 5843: -0.97 AA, 2.98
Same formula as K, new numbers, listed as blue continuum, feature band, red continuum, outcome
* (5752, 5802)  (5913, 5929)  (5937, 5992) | 0.3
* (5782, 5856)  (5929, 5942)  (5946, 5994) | 0.1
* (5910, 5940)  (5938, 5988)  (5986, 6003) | -1.2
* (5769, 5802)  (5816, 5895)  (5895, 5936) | -2.1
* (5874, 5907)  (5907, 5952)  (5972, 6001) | -2.3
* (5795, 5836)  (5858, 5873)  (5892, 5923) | -0.2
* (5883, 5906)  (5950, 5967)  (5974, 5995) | -1.4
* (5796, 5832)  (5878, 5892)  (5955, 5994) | 0.9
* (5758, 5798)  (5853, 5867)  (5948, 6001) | 0.6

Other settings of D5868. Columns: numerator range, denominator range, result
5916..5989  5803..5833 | 0.97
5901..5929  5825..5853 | 0.92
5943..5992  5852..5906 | 1.07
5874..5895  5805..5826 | 0.91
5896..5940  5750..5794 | 0.92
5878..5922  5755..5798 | 0.89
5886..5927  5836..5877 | 0.92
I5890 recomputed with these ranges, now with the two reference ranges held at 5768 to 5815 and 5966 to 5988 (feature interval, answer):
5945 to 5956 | -0.04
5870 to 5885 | 0.01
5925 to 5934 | -0.01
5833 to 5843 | -0.06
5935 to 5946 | -0.02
